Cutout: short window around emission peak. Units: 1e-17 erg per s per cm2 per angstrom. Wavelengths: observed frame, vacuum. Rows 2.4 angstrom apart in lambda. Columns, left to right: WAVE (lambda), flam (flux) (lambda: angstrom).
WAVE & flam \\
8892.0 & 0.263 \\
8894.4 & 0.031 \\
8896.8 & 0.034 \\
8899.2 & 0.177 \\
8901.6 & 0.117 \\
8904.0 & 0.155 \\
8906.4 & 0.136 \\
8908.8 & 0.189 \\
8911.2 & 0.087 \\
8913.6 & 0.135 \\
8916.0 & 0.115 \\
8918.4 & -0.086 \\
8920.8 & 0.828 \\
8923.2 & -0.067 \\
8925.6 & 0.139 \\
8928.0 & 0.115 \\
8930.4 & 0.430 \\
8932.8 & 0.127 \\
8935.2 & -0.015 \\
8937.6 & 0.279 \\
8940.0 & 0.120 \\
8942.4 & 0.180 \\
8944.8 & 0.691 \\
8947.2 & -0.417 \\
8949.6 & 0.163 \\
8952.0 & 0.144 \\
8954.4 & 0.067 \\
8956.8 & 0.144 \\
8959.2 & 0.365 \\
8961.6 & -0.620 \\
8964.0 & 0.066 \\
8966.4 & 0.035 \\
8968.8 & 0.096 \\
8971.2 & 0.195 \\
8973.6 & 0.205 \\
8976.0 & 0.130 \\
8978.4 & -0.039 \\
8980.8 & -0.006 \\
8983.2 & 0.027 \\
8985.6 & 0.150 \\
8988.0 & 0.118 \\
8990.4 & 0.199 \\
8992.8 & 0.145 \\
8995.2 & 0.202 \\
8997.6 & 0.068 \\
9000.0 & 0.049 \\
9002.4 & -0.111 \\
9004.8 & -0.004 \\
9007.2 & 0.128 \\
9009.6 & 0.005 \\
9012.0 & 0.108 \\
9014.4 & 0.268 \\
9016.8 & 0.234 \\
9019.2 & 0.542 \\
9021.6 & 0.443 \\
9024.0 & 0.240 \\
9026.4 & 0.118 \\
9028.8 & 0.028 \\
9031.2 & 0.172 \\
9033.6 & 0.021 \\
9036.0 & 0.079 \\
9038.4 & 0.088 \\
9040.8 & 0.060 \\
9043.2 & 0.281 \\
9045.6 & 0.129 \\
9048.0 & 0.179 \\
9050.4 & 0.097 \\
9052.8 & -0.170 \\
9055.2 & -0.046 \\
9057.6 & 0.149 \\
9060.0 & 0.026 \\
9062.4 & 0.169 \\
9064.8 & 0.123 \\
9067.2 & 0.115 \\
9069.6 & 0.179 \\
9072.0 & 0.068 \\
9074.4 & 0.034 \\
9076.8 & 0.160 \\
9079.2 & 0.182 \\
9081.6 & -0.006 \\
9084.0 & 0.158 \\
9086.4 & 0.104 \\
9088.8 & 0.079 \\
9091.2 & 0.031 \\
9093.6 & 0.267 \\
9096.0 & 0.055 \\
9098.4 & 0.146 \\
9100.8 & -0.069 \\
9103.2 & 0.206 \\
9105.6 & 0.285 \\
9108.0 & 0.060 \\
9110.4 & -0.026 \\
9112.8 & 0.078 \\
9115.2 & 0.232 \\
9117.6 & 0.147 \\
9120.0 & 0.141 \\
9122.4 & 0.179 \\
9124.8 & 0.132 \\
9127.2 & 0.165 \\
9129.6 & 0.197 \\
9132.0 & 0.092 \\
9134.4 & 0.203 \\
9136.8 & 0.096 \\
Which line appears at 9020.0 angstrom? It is H-gamma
